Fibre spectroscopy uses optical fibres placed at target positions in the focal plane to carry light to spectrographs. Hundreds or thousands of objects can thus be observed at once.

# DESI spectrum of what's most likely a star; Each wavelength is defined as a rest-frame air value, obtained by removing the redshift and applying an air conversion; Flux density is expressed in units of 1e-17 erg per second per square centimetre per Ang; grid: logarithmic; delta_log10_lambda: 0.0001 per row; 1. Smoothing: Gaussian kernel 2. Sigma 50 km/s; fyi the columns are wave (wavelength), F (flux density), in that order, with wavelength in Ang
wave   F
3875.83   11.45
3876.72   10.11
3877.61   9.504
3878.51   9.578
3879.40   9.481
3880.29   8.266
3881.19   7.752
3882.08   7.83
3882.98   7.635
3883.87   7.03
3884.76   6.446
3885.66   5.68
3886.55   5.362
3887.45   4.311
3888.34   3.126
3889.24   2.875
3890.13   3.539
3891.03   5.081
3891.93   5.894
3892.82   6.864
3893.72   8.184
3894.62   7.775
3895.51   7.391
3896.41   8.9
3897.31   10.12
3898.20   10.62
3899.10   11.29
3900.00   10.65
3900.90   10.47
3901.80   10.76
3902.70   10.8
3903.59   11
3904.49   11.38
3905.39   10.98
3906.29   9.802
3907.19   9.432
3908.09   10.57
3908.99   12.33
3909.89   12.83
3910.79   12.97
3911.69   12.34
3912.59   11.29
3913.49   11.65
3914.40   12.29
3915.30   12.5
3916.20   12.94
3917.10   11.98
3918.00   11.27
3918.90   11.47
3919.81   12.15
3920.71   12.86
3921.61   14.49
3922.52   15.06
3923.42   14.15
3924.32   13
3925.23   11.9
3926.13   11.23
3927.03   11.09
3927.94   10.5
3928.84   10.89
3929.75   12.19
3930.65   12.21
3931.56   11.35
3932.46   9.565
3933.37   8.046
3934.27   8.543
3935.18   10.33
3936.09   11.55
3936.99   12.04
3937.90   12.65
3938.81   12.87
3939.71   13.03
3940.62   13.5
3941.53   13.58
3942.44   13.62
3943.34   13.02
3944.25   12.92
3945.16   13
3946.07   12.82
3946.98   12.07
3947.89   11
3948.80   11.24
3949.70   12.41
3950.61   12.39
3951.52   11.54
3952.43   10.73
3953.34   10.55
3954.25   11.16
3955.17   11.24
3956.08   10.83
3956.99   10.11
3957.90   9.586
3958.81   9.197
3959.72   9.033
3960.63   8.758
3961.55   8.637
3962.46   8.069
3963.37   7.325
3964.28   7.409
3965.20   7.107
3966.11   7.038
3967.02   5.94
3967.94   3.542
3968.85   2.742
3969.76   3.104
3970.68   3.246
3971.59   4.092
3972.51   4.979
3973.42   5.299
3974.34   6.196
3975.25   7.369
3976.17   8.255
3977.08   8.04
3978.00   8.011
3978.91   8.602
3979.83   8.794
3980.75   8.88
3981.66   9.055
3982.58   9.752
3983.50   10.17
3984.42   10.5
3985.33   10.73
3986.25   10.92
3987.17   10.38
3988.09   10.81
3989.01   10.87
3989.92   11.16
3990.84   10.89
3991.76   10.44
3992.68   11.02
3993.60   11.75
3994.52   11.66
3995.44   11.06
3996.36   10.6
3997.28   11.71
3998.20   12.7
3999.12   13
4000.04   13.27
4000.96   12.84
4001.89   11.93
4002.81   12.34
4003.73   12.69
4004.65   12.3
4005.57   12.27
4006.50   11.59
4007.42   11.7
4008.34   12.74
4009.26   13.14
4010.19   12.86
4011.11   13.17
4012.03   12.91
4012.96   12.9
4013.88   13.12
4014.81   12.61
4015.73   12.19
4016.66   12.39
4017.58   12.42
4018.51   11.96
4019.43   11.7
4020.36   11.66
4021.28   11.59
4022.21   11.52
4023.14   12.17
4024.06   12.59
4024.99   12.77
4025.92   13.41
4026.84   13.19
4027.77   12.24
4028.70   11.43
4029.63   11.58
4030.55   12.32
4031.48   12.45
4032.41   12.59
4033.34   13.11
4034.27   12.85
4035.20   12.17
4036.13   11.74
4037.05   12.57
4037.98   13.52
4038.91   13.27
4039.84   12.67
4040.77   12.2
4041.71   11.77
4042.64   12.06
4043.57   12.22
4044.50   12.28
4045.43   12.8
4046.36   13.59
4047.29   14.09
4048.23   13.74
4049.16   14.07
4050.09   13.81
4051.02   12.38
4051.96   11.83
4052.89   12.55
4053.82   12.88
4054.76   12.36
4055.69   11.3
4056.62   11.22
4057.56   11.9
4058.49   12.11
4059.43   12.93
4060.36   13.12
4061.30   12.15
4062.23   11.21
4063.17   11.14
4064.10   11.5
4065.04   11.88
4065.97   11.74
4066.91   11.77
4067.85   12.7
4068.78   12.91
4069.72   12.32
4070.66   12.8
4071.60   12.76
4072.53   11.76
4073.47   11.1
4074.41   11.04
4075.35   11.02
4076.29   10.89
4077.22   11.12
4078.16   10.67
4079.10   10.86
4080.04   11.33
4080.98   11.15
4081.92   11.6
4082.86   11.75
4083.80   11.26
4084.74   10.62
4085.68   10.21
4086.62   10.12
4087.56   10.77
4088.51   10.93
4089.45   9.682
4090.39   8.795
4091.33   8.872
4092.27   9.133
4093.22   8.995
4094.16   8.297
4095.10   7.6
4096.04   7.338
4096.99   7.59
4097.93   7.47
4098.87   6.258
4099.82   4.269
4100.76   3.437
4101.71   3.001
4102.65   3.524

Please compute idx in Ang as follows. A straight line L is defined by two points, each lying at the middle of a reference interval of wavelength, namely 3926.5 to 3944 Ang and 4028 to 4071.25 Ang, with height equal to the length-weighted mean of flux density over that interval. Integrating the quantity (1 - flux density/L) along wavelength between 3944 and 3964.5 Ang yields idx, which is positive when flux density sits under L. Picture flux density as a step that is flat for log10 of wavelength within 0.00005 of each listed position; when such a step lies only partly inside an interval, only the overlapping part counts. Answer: 2.1 Ang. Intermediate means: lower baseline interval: 11.6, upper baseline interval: 12.4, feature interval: 10.5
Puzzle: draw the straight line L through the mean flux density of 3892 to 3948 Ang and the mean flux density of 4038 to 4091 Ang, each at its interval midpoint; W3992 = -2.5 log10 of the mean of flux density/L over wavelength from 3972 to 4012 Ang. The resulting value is 0.099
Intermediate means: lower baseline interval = 11.4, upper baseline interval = 11.9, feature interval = 10.6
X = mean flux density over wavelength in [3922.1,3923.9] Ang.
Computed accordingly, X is 14.6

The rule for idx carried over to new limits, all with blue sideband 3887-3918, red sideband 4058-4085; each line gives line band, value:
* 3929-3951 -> -4.02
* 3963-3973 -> 5.08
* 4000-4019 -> -2.77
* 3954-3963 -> 0.60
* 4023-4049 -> -3.19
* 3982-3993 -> 0.04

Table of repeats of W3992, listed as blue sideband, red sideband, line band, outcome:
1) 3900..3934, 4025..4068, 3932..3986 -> 0.25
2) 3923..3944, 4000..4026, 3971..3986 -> 0.45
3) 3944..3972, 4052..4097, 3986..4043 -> -0.21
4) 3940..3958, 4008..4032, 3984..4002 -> 0.08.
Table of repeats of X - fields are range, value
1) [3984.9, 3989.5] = 10.7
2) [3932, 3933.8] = 8.84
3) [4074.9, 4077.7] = 11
